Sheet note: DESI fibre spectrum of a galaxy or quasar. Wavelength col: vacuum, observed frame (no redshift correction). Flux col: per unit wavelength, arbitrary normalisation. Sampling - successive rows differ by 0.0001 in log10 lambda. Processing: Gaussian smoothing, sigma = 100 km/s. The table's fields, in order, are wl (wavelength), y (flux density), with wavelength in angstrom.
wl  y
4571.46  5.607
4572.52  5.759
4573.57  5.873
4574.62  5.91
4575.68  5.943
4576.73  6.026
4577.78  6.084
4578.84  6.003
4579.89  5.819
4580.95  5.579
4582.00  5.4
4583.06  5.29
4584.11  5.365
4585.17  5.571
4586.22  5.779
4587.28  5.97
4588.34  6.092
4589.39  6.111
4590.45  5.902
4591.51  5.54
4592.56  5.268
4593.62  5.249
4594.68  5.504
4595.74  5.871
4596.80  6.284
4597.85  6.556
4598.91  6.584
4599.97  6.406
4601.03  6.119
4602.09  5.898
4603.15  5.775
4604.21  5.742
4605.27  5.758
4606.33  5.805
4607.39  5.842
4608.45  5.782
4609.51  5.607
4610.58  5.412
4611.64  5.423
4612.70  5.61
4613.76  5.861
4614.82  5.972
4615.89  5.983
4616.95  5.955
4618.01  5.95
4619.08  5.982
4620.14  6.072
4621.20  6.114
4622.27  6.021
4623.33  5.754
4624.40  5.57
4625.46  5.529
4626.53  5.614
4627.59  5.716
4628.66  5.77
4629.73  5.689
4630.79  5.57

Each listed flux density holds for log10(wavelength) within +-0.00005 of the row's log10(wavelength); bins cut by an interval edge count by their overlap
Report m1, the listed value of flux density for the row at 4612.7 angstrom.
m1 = 5.61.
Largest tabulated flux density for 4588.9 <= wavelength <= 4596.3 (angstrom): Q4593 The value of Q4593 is 6.111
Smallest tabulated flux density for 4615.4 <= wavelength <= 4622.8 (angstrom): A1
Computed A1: 5.95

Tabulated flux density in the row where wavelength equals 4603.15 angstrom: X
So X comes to 5.775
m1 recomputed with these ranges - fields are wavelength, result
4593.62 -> 5.249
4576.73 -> 6.026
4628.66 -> 5.77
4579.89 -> 5.819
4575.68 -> 5.943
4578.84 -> 6.003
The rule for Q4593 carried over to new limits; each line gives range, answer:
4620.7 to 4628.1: 6.114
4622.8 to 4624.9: 5.754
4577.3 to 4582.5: 6.084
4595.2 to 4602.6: 6.584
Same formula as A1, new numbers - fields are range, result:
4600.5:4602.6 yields 5.898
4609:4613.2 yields 5.412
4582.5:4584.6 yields 5.29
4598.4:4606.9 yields 5.742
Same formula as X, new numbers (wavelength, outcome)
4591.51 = 5.54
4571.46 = 5.607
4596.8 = 6.284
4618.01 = 5.95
